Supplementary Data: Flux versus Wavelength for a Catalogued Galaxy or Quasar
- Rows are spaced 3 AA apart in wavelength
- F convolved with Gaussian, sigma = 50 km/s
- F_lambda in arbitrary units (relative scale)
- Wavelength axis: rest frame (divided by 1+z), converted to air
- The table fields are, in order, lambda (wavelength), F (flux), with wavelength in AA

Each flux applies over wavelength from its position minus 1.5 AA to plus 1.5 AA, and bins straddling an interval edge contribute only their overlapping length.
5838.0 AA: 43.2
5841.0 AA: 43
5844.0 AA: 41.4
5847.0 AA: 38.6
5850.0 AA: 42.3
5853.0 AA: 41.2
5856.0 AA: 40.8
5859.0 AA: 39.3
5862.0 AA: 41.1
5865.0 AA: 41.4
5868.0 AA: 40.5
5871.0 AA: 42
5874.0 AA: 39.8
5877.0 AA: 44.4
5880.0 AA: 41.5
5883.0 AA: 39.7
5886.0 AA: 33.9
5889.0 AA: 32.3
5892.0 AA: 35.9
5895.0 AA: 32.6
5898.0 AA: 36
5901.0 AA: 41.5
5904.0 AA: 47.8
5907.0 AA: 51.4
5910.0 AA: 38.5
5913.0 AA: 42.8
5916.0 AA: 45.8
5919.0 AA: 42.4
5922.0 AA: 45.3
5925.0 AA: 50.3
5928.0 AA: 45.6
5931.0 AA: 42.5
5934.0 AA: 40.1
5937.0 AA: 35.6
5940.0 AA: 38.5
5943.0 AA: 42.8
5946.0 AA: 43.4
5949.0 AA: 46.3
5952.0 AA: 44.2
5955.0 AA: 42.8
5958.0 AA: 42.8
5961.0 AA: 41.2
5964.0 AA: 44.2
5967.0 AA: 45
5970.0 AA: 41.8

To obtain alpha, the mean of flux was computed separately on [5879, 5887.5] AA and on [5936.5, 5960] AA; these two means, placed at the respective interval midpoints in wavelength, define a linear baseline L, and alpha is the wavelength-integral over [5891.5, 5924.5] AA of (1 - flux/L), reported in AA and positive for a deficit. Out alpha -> -2.0 AA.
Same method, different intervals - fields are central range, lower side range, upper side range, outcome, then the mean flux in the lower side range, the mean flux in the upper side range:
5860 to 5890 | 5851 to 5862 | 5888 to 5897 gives -2.1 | 40.6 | 33.8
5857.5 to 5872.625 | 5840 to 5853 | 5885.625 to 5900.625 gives -0.9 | 41.2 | 34.7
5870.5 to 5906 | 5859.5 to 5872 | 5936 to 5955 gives 2.0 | 41.1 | 42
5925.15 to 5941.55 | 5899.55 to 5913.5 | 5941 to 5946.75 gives 0.7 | 44.5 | 42.7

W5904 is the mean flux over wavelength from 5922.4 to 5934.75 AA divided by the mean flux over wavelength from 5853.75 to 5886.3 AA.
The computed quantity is 1.1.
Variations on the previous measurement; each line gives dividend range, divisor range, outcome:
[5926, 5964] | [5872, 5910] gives 1.07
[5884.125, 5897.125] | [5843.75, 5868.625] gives 0.83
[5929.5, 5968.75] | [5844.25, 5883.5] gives 1.03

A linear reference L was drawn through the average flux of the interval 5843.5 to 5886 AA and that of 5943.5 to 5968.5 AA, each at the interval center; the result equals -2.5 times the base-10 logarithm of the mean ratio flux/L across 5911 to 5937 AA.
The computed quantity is -0.027 mag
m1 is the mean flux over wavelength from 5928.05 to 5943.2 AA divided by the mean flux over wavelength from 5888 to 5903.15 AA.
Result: 1.11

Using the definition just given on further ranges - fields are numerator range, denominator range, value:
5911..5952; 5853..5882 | 1.05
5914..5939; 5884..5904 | 1.19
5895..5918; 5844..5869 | 1.05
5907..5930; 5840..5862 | 1.10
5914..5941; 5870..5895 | 1.12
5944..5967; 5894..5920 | 1.03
